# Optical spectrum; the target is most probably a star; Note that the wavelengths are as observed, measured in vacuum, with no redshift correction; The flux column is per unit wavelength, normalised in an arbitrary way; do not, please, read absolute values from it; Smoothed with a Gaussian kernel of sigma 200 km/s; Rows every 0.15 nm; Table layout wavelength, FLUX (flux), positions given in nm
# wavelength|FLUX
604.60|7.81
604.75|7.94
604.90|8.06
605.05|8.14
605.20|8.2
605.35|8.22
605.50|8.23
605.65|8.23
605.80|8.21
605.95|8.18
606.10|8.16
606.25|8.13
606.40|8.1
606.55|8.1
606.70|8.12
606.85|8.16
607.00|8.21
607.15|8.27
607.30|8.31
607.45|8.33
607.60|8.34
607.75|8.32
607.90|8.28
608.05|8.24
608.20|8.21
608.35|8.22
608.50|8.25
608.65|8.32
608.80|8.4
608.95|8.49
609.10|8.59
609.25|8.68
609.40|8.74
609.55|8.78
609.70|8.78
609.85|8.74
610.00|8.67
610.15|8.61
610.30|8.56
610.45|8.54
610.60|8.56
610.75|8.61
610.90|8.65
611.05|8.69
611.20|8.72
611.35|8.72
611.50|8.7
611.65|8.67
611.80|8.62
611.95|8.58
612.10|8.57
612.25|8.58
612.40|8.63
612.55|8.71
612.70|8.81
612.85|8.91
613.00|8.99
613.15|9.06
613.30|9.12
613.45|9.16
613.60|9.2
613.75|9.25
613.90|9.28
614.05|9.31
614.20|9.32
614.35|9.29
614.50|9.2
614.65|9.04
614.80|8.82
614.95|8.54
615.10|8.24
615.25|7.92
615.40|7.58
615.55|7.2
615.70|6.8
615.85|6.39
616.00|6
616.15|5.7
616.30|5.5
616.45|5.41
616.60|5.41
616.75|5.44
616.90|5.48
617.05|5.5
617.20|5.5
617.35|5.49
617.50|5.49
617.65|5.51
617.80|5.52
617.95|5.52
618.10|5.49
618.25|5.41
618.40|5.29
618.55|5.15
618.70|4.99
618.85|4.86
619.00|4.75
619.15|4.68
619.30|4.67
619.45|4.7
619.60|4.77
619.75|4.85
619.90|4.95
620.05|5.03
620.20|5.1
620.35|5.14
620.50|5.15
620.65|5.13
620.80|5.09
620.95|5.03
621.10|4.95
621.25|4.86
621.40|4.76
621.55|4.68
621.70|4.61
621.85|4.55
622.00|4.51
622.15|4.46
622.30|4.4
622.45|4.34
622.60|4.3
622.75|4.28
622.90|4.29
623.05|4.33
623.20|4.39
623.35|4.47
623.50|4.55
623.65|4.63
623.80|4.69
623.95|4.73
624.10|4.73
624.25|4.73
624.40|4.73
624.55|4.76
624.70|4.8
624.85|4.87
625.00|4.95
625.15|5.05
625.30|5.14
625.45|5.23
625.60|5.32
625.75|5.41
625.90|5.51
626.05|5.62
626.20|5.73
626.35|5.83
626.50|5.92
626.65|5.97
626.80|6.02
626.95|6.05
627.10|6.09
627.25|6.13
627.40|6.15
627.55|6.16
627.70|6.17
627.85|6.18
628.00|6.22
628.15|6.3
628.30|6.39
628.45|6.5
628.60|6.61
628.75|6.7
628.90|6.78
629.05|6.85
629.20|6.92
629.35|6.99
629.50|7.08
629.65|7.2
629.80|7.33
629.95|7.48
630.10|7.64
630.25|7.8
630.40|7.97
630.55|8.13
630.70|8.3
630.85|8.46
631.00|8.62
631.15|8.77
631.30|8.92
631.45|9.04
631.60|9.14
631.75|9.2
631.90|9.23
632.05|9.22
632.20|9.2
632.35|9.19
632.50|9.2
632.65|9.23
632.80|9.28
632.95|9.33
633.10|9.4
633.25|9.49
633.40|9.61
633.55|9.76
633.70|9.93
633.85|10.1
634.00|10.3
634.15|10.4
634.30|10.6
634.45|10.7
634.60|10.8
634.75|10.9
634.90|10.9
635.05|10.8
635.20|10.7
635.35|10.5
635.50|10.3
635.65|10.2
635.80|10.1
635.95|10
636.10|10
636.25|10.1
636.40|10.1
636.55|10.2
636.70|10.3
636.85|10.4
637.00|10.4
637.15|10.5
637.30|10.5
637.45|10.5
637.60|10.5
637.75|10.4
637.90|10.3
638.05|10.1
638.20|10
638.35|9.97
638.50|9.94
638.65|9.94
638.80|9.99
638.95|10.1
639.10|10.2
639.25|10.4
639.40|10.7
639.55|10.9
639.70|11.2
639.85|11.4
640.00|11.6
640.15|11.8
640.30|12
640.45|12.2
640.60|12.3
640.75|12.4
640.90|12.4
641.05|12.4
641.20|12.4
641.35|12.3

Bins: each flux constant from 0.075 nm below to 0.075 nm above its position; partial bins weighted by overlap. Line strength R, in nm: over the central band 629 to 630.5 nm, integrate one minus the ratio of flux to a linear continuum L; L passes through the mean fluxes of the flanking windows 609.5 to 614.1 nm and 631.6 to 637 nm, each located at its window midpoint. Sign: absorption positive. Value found 0.37 nm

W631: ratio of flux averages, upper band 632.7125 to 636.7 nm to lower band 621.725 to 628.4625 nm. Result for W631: 1.95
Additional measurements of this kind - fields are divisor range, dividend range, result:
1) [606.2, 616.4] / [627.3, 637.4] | 1.06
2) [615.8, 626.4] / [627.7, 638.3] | 1.81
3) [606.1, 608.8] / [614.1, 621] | 0.73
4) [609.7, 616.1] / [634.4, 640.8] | 1.24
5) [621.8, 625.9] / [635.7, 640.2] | 2.21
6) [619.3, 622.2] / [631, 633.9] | 1.92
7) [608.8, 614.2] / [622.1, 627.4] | 0.58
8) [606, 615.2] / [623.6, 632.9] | 0.79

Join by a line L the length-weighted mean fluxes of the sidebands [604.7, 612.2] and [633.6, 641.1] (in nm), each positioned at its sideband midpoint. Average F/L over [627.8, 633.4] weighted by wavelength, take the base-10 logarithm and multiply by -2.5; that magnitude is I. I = 0.25 mag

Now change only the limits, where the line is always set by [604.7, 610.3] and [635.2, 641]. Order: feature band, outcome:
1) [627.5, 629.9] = 0.44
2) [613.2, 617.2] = 0.17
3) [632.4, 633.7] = 0.09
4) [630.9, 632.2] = 0.13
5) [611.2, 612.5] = 0.00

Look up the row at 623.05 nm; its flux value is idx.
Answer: 4.33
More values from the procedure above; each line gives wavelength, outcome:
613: 8.99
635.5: 10.3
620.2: 5.1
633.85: 10.1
